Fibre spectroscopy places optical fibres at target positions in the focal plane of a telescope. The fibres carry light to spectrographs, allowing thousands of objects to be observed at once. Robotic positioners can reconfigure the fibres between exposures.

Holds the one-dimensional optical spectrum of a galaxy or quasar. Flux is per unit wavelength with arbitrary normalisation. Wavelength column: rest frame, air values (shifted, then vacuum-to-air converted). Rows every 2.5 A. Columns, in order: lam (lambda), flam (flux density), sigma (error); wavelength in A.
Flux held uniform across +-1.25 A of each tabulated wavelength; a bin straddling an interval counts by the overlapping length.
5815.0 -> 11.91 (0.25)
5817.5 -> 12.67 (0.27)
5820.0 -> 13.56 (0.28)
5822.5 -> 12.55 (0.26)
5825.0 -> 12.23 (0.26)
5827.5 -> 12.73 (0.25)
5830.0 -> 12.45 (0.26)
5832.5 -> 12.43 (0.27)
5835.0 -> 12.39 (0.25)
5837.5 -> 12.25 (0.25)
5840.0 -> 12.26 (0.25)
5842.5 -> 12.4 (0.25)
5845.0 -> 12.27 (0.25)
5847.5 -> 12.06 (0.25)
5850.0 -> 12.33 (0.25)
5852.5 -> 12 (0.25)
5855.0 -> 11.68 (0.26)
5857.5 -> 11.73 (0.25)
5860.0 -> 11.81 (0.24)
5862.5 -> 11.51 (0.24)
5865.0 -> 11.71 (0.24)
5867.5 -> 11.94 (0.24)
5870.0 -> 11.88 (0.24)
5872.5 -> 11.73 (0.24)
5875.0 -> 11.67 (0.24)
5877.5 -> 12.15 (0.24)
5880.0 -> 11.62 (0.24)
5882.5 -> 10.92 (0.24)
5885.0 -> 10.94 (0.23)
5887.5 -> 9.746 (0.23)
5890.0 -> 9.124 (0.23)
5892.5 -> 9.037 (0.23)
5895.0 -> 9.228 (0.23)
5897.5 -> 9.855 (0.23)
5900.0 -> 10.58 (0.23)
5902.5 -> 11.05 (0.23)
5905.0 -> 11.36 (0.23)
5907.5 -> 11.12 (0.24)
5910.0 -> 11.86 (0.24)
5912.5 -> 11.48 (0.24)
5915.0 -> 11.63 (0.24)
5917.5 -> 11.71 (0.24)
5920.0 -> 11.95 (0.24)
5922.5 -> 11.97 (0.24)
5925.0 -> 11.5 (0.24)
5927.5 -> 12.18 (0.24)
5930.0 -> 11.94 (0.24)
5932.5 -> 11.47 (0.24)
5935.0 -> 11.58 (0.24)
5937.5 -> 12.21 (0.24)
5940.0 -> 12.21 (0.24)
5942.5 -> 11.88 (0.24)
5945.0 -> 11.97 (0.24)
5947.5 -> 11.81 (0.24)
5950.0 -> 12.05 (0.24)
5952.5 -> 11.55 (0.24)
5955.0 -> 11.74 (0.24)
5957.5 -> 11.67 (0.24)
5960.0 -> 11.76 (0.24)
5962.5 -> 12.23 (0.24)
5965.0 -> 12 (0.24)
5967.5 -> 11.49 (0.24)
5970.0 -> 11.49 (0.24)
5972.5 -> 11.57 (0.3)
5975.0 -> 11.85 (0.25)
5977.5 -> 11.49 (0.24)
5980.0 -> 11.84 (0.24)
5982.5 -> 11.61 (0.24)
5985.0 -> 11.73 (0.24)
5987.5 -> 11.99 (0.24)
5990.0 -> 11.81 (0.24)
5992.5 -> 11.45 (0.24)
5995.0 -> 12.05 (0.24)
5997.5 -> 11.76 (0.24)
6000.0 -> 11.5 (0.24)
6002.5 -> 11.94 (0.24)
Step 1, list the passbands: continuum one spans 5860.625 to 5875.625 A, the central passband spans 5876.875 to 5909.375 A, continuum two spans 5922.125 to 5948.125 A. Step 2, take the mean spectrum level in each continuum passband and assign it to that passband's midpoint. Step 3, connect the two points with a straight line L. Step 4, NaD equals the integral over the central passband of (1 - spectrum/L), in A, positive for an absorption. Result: 3.5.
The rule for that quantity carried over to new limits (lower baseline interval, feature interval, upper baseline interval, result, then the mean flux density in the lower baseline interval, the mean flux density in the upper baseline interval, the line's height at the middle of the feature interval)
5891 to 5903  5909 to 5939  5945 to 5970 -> -2.99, 9.86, 11.8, 10.7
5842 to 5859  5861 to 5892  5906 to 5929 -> 1.88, 12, 11.7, 11.9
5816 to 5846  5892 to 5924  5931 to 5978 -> 2.72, 12.5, 11.8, 12.1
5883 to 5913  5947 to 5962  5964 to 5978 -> -0.54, 10.4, 11.7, 11.4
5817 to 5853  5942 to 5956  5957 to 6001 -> 0.06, 12.4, 11.7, 11.9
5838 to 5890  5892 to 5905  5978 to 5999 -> 1.73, 11.7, 11.8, 11.7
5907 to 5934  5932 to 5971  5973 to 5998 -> -0.30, 11.7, 11.8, 11.7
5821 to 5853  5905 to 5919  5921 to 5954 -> 0.52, 12.4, 11.9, 12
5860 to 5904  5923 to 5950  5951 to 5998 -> -1.17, 10.9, 11.7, 11.4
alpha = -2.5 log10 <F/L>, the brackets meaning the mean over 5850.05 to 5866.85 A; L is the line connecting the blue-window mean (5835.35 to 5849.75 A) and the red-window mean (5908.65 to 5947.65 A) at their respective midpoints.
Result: 0.04 mag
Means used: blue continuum 12.3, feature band 11.8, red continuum 11.8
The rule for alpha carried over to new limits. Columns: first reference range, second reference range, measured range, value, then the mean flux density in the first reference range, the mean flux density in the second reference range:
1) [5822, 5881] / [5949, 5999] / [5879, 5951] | 0.06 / 12.1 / 11.8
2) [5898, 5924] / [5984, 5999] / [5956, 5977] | -0.01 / 11.4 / 11.8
